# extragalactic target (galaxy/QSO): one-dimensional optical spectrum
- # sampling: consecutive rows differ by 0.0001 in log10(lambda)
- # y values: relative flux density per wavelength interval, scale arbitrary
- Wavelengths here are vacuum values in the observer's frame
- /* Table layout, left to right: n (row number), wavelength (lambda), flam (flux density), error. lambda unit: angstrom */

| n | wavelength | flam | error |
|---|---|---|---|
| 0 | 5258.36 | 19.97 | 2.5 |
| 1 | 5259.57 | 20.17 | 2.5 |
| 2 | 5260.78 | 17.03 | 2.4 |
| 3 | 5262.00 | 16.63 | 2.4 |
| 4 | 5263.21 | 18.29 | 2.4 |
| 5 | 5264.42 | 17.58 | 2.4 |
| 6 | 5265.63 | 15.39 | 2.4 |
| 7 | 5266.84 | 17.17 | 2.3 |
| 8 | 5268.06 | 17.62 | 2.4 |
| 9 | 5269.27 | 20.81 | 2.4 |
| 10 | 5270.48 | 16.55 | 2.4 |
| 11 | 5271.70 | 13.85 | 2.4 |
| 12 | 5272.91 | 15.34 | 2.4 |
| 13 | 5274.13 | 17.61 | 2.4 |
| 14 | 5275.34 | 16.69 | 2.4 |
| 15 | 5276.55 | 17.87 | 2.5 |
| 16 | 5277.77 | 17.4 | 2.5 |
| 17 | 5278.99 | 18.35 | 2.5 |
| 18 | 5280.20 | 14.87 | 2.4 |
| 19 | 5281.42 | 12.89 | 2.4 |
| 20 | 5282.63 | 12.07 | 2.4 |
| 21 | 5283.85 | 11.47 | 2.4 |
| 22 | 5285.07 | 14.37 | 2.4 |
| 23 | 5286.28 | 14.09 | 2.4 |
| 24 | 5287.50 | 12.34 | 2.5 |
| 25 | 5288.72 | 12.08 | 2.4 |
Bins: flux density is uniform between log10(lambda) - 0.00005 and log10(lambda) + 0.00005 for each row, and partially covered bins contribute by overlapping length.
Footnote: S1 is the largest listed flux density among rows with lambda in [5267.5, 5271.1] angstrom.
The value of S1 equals 20.81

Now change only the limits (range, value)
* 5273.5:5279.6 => 18.35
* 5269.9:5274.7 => 17.61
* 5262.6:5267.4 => 18.29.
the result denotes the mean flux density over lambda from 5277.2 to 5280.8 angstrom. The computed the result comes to 16.9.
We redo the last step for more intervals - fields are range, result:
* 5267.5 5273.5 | 16.8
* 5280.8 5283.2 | 12.5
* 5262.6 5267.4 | 17.1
